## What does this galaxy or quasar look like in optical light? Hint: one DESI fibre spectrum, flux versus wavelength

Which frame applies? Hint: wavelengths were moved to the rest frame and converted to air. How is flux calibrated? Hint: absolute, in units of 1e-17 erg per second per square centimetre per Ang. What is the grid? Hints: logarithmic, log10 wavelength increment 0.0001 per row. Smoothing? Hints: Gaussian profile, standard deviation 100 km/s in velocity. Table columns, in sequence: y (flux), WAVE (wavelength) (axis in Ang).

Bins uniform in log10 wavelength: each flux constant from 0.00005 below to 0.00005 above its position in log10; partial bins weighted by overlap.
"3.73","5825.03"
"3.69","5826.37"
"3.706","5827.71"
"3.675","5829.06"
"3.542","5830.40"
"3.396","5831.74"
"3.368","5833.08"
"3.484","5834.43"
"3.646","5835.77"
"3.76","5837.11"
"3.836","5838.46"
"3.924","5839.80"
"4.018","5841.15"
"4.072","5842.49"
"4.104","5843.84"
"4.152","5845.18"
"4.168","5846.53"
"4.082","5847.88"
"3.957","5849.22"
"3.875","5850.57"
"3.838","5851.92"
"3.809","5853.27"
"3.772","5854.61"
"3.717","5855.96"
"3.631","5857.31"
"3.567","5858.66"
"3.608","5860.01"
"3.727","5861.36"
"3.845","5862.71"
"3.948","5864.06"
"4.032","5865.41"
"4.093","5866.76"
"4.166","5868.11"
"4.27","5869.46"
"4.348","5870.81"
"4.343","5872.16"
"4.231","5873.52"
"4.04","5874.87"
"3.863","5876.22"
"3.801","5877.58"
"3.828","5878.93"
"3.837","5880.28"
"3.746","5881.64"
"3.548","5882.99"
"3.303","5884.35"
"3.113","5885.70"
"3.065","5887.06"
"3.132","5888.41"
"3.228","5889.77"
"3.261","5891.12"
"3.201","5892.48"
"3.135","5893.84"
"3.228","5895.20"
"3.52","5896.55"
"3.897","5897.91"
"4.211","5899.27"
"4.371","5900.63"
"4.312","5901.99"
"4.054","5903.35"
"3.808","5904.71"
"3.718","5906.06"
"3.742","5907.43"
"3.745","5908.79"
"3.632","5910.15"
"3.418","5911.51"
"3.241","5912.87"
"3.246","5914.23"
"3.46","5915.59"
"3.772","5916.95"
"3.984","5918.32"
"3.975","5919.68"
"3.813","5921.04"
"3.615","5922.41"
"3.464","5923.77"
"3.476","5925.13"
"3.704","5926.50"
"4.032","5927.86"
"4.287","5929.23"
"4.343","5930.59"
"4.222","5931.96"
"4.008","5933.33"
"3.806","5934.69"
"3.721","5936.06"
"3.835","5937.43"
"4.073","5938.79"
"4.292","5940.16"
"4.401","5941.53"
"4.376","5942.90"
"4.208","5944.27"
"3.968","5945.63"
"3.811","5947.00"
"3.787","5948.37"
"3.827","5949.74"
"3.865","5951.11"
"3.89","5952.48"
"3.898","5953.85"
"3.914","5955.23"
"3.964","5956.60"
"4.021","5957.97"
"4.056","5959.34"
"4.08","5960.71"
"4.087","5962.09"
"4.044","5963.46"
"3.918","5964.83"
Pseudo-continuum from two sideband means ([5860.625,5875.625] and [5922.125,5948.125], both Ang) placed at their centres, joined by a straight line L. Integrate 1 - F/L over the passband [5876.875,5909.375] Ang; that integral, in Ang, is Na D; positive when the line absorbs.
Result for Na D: 3.49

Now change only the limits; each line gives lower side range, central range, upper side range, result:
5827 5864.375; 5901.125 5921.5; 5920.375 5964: 0.9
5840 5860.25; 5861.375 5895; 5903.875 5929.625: 0.8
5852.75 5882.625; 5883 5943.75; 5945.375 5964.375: 3.1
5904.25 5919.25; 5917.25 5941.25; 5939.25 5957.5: -0.7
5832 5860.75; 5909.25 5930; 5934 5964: 1.4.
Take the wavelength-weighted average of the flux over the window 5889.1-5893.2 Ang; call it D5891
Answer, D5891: 3.23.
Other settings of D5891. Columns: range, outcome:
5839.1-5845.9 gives 4.05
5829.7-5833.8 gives 3.44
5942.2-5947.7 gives 4.09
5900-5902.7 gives 4.33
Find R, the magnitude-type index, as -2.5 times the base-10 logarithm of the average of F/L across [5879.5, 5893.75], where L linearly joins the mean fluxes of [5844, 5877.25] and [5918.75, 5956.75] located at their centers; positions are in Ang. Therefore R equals 0.18 mag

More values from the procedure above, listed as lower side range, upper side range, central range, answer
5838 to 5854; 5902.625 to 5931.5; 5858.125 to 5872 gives -0.02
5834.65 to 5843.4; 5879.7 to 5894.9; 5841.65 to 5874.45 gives -0.09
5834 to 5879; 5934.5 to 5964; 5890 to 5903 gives 0.08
